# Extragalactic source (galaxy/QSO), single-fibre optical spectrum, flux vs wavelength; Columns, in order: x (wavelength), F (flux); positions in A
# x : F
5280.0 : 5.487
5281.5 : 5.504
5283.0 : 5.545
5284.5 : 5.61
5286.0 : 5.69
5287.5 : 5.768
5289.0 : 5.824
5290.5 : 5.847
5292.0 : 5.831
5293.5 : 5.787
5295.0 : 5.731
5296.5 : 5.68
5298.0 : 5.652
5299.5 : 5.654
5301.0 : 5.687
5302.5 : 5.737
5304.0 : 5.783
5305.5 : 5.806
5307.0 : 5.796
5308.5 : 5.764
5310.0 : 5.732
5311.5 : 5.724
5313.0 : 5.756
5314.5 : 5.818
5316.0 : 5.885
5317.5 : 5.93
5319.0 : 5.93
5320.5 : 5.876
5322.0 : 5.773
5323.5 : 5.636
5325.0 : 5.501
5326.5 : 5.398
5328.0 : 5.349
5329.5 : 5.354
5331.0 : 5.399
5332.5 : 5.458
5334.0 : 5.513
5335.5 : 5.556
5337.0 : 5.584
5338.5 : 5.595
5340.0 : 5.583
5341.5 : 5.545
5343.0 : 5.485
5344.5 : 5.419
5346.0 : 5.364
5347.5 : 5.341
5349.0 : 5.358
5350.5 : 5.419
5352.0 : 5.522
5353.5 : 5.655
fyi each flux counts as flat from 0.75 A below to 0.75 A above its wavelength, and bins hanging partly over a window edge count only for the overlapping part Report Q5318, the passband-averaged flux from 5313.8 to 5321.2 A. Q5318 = 5.89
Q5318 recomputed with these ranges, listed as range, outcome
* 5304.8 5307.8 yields 5.8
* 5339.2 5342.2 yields 5.56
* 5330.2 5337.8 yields 5.5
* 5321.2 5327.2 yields 5.58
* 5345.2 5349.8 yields 5.36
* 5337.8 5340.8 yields 5.59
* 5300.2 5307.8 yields 5.76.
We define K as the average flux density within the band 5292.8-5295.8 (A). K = 5.76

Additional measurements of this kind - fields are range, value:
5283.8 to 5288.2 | 5.69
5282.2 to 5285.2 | 5.58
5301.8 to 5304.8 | 5.76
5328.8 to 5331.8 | 5.38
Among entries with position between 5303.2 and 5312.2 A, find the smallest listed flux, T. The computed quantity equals 5.724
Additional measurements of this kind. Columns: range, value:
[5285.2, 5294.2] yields 5.69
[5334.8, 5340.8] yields 5.556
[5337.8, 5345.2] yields 5.419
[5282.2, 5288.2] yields 5.545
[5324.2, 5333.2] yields 5.349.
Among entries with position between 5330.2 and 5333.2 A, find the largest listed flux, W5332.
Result 5.458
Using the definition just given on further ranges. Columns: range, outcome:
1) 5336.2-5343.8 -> 5.595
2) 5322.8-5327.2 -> 5.636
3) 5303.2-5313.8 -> 5.806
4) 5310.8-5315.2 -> 5.818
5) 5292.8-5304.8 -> 5.787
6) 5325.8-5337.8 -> 5.584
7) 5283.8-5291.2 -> 5.847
